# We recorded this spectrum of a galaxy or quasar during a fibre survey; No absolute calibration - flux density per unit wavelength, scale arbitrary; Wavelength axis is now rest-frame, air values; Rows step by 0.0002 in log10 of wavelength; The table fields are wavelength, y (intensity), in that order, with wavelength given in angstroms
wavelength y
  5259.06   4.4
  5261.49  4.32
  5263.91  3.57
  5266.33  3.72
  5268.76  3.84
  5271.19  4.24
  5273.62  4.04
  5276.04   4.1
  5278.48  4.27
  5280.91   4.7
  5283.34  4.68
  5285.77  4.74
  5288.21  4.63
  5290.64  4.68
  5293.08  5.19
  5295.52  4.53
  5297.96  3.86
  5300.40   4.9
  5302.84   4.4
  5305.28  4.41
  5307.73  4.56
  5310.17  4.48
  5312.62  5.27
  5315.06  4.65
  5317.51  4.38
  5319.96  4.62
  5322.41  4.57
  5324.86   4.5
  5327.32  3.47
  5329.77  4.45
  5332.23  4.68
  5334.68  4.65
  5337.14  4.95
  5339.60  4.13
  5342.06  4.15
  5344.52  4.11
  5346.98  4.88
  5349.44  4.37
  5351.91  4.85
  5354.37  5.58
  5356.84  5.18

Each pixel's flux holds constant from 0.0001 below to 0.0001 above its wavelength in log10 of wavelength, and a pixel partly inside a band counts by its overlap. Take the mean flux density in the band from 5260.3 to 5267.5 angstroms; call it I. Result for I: 3.87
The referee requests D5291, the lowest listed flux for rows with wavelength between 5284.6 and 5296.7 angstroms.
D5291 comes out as 4.53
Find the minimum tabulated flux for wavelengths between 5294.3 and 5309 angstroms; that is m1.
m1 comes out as 3.86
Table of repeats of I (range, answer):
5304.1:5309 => 4.48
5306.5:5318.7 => 4.67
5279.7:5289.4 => 4.69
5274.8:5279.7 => 4.19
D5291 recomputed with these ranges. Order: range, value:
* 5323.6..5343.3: 3.47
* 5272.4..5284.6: 4.04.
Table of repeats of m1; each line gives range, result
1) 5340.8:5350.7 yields 4.11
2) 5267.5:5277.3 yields 3.84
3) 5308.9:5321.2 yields 4.38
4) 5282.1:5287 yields 4.68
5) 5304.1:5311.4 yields 4.41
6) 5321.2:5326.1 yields 4.5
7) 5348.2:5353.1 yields 4.37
